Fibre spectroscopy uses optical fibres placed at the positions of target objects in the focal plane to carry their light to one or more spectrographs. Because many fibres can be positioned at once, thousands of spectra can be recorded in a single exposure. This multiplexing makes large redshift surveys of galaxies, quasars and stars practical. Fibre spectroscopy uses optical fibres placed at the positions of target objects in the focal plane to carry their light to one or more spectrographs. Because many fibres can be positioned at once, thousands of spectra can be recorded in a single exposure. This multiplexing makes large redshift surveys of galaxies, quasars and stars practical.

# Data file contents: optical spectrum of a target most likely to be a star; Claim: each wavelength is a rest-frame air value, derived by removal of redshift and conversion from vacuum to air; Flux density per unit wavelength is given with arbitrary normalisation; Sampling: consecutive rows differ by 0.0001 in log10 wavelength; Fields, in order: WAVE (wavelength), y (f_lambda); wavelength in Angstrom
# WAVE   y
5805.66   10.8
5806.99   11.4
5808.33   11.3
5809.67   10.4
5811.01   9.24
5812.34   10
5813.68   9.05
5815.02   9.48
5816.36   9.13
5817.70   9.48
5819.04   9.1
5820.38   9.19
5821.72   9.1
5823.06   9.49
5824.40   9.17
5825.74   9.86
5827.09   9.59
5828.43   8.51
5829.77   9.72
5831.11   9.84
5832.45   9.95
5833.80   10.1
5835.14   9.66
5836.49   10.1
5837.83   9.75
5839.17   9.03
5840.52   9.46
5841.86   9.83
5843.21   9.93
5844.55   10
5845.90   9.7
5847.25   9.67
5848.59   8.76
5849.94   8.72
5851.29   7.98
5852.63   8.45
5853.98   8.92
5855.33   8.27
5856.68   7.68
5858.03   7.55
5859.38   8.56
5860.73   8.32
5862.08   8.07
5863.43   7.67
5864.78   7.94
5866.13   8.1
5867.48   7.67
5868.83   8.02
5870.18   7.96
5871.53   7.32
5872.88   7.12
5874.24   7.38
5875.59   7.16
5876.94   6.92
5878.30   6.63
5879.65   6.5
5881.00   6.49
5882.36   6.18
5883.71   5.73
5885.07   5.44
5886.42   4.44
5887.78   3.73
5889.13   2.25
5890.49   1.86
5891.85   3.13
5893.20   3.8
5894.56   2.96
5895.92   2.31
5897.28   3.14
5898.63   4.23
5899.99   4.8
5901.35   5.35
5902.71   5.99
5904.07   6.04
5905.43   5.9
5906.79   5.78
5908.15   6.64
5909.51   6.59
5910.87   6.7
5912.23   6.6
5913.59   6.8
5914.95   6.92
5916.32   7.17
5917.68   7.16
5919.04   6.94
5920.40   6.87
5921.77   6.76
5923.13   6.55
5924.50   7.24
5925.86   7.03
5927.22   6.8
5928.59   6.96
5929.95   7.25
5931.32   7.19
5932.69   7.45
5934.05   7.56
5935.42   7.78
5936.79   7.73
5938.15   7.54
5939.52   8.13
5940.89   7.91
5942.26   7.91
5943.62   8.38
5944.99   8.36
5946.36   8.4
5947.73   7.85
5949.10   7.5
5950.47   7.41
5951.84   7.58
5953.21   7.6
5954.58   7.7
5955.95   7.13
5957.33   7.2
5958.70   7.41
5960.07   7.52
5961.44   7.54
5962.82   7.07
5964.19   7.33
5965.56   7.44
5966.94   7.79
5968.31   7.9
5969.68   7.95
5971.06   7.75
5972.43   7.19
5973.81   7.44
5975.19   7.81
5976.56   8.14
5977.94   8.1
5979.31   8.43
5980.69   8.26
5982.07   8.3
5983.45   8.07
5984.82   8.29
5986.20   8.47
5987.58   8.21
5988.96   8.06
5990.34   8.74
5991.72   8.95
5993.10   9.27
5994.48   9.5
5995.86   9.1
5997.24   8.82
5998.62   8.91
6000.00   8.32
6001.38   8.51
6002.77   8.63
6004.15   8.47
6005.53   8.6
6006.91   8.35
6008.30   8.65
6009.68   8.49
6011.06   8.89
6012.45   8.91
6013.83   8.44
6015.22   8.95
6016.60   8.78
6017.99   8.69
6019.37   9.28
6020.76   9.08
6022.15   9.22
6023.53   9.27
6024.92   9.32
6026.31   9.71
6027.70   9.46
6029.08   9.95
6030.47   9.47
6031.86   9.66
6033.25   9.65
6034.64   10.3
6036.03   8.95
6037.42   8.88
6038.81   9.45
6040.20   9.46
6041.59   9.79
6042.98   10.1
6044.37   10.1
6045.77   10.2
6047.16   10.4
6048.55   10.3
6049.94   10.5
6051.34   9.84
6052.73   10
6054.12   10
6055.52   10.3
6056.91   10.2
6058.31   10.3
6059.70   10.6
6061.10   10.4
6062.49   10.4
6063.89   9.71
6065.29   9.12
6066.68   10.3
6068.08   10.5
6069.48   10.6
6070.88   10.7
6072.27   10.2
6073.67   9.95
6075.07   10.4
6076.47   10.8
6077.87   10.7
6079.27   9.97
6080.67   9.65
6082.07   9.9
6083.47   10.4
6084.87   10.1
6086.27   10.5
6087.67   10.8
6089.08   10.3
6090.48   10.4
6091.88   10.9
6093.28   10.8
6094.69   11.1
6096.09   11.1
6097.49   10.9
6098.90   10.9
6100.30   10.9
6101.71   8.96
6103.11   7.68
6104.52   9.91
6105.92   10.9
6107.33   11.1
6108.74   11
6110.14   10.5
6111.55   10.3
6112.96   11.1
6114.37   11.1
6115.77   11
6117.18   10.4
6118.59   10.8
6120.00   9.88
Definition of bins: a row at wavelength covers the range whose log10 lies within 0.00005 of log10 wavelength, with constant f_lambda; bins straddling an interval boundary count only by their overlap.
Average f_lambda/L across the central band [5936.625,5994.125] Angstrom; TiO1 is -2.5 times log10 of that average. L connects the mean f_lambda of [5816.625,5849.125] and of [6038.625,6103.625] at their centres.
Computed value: 0.25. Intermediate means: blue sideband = 9.54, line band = 7.91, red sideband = 10.2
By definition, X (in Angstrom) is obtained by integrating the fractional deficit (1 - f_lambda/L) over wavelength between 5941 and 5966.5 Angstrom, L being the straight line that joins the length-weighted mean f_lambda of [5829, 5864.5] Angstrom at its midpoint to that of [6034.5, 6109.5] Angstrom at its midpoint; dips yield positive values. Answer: 5.22 Angstrom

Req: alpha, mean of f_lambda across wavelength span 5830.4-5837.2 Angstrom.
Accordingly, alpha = 9.93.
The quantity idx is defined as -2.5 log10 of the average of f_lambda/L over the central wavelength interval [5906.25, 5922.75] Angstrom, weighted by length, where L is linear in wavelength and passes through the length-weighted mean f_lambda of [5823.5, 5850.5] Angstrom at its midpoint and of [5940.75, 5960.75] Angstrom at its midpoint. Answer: 0.23 mag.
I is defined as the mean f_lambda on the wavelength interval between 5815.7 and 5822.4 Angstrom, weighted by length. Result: 9.2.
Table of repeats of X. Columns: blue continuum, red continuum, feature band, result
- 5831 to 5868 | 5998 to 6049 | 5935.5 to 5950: 1.80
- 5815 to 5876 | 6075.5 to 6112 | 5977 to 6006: 3.53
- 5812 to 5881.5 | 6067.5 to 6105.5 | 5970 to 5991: 3.34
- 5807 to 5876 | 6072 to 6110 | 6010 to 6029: 1.69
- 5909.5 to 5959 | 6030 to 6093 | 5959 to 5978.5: 1.15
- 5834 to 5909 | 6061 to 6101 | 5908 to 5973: 5.65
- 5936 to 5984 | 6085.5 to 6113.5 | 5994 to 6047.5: -1.39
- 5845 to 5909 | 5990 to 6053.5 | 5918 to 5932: 0.81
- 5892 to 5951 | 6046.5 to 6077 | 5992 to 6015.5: -0.07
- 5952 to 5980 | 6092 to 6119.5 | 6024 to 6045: -1.28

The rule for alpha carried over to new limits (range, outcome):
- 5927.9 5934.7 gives 7.28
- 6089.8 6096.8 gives 10.9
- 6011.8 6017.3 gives 8.77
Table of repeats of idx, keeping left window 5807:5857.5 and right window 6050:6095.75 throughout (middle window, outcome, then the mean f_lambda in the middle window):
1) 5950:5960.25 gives 0.31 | 7.44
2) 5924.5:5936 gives 0.33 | 7.25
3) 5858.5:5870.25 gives 0.19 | 8.03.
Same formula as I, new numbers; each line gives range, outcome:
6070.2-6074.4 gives 10.3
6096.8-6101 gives 10.9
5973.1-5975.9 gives 7.62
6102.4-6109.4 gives 10.1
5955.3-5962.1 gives 7.36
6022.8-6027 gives 9.43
